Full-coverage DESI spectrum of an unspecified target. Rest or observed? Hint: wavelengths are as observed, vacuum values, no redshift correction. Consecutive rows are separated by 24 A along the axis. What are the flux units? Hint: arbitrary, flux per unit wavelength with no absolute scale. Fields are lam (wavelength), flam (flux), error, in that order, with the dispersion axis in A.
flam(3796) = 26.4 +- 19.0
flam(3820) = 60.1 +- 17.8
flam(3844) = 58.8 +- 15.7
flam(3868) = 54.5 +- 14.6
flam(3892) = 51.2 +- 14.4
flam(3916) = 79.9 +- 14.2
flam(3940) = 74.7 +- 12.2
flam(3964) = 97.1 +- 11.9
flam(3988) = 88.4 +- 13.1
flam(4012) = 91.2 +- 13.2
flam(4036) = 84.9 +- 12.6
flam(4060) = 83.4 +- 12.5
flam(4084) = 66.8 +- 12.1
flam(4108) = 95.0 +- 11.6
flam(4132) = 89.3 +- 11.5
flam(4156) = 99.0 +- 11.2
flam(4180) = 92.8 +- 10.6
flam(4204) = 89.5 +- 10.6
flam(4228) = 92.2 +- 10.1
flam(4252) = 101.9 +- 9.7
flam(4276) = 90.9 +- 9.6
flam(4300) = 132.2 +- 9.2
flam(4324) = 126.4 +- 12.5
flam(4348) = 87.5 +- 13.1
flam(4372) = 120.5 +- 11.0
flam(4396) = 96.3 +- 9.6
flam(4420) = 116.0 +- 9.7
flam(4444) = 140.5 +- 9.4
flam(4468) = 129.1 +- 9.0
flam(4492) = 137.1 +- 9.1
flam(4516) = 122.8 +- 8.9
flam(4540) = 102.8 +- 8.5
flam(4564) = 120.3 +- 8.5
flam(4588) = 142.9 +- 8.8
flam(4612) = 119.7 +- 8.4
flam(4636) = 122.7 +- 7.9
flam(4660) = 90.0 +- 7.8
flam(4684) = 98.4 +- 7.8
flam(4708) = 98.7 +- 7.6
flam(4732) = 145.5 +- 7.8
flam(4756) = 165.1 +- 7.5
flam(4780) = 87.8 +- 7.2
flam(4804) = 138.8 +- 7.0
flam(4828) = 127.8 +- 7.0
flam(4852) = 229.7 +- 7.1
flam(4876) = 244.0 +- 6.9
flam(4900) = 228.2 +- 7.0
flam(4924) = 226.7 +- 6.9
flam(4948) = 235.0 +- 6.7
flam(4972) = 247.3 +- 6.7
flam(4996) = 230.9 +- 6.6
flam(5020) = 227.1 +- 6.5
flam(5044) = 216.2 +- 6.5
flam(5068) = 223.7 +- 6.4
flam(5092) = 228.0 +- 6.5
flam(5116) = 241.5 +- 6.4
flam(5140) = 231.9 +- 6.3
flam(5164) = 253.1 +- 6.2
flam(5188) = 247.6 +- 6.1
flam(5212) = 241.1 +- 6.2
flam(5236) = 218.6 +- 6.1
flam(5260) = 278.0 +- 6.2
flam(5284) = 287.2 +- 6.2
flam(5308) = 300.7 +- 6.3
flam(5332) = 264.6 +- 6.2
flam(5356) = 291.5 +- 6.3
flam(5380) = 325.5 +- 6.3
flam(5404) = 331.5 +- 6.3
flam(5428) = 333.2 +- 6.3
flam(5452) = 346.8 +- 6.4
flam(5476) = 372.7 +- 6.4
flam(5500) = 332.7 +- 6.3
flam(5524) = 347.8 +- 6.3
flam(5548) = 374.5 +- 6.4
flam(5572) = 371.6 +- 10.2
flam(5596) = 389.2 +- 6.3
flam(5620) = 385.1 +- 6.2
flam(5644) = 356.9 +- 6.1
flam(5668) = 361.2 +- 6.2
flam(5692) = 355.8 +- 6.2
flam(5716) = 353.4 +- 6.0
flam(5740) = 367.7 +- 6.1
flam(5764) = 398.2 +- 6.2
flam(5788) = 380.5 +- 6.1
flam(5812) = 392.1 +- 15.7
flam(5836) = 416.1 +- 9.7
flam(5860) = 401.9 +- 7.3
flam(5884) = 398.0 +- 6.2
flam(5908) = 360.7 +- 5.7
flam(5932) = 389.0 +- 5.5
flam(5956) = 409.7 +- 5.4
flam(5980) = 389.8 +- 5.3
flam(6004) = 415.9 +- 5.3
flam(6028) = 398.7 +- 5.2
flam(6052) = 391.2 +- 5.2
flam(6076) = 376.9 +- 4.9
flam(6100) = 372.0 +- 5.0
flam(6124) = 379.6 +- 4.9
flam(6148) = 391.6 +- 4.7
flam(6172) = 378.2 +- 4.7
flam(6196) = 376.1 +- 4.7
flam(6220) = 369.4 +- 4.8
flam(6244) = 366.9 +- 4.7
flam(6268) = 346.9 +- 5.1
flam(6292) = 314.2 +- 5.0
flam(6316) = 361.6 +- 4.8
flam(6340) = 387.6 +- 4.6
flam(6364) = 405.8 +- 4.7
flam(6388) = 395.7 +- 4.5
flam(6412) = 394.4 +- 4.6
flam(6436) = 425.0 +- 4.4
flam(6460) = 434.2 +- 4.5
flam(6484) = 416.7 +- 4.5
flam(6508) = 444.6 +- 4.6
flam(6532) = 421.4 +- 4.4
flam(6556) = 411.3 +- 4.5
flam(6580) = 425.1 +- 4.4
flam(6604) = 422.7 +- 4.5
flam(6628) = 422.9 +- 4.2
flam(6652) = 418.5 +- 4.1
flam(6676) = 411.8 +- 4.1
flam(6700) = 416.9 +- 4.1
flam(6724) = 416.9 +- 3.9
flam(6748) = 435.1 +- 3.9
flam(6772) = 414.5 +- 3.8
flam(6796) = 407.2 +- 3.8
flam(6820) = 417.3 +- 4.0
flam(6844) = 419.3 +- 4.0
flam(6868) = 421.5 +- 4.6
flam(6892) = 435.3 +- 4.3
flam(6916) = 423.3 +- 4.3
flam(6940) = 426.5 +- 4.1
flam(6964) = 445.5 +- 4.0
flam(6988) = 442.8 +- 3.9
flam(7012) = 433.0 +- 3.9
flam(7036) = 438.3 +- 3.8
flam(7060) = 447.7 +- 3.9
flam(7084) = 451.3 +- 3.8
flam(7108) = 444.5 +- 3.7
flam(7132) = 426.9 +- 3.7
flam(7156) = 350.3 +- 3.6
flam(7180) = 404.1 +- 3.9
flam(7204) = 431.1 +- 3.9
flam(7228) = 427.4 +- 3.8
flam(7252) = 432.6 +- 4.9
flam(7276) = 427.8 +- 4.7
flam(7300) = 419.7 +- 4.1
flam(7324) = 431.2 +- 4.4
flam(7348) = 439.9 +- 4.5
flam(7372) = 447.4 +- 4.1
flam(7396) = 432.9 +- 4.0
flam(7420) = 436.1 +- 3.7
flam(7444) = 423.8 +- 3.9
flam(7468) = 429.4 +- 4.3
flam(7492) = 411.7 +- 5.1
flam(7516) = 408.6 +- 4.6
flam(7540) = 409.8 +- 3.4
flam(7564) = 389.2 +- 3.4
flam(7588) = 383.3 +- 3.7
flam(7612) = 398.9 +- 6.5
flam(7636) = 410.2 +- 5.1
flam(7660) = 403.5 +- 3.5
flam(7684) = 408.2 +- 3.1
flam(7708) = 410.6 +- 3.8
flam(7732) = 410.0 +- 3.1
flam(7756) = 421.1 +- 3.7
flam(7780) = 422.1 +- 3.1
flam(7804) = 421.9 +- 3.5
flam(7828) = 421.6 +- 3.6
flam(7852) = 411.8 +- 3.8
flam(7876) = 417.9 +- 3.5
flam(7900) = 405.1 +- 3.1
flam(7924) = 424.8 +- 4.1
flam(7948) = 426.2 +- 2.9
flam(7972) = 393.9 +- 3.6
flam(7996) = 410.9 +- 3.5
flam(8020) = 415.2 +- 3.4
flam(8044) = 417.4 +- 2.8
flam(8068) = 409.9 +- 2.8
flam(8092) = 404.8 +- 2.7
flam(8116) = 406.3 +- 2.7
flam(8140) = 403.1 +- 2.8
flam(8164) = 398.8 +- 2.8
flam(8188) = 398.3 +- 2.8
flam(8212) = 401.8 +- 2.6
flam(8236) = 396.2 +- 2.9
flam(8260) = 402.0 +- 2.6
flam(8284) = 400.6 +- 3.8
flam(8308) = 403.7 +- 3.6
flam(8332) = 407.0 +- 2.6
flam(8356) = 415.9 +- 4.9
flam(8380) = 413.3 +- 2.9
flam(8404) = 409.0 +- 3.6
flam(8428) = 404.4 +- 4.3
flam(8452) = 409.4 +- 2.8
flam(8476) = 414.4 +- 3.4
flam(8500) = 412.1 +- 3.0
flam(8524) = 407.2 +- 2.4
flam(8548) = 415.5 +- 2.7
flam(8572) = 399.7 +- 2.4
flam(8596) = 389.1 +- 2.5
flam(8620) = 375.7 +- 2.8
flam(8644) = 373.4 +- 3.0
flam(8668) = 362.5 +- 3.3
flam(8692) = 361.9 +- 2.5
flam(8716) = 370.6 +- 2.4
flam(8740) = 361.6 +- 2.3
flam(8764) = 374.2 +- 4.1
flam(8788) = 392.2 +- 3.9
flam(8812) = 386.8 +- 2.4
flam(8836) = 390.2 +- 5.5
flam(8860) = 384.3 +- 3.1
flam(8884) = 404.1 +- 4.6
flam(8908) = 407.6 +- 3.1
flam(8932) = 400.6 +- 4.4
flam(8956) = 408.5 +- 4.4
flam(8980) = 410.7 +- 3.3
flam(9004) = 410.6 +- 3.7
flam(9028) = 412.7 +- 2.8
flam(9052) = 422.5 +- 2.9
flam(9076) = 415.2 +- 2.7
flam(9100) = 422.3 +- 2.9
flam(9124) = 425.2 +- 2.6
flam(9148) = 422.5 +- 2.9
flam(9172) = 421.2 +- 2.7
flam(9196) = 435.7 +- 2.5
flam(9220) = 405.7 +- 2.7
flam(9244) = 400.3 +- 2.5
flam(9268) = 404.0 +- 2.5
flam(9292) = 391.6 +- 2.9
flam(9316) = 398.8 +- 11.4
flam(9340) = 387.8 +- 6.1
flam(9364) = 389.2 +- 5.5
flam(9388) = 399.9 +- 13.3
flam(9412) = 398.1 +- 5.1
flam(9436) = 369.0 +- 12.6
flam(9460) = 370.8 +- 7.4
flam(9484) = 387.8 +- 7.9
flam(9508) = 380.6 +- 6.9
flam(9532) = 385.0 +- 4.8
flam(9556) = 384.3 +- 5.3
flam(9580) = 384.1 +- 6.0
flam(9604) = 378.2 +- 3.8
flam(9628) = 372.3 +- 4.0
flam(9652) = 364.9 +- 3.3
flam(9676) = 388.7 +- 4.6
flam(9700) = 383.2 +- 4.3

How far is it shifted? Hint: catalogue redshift 0.21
